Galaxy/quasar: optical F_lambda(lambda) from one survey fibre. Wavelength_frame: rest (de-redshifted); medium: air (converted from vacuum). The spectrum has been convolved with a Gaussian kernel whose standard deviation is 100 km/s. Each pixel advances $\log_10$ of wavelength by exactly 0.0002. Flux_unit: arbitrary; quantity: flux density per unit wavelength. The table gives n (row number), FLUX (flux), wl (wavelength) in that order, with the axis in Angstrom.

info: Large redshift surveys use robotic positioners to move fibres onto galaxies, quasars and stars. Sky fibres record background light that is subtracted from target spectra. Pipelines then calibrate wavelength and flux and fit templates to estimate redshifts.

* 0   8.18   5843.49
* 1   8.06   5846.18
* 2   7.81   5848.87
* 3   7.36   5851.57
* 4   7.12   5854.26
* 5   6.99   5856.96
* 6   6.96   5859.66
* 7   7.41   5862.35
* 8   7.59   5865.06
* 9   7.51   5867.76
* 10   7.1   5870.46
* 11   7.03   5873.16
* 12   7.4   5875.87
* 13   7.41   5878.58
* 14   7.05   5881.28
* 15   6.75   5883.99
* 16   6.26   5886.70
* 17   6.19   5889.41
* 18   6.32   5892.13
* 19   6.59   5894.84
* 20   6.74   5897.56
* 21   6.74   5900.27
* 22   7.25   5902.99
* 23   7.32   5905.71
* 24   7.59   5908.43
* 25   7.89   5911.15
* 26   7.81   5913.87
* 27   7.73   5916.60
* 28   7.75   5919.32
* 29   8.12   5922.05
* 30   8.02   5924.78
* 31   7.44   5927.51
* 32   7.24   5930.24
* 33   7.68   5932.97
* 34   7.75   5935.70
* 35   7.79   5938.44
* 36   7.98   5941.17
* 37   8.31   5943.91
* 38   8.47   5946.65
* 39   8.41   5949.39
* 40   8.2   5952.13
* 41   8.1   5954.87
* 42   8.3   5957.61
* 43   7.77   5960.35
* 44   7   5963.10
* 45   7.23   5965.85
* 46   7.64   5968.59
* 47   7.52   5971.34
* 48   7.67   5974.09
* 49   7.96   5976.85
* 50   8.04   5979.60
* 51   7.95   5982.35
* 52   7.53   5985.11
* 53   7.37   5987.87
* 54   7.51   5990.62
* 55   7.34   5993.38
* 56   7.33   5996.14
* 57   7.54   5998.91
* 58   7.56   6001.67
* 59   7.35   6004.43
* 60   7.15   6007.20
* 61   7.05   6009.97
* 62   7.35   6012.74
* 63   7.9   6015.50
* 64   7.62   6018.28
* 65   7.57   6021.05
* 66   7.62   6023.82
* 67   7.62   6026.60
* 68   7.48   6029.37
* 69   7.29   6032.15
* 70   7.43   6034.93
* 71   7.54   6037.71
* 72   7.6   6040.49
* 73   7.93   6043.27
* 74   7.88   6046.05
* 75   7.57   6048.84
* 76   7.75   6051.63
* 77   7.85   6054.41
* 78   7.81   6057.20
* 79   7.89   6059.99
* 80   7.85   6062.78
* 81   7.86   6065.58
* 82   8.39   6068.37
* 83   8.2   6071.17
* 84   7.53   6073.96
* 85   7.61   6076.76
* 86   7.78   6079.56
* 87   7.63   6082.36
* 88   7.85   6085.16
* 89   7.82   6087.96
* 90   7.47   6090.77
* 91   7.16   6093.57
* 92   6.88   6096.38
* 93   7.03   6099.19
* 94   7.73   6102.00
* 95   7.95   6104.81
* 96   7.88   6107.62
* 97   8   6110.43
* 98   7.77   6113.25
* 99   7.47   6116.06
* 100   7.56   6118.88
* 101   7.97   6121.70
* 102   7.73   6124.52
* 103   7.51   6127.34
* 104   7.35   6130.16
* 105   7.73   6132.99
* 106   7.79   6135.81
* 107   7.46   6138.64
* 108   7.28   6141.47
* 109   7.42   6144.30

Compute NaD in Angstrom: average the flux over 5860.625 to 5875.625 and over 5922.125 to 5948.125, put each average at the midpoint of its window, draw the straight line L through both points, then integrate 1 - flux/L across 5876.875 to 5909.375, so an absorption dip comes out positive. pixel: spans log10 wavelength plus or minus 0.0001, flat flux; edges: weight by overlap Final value 2.94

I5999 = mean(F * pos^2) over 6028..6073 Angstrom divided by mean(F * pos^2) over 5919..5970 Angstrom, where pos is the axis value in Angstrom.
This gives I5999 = 1.02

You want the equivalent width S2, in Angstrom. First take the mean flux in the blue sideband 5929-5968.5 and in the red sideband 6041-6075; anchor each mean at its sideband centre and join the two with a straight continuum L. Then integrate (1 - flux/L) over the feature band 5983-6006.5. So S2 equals 1.3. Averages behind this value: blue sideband 7.87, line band 7.45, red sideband 7.87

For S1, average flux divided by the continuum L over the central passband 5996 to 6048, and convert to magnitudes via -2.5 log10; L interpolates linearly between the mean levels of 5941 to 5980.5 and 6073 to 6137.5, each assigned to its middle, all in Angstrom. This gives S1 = 0.04 mag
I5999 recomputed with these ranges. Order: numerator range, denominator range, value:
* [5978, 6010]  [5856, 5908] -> 1.11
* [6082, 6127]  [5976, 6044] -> 1.04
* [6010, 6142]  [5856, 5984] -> 1.08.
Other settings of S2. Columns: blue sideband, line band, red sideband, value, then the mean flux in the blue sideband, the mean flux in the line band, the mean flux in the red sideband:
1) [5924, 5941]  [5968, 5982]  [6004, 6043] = -0.4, 7.67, 7.79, 7.49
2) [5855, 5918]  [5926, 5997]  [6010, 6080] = -3.5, 7.12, 7.76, 7.7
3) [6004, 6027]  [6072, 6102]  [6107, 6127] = 0.6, 7.47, 7.5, 7.75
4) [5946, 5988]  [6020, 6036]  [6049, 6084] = 0.7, 7.82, 7.5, 7.84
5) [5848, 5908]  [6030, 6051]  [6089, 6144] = -0.6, 7.04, 7.6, 7.56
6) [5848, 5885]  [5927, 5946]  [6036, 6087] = -0.9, 7.25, 7.78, 7.81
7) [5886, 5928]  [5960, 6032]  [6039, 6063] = 0.6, 7.25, 7.52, 7.79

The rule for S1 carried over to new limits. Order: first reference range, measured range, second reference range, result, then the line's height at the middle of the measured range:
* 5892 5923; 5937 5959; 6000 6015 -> -0.12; 7.35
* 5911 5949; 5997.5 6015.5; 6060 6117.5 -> 0.06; 7.79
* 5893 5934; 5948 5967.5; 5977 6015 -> -0.05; 7.47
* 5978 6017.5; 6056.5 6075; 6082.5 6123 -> -0.05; 7.57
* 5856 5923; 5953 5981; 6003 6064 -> -0.05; 7.4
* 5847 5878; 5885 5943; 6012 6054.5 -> 0.01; 7.41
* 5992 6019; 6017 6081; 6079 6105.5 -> -0.04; 7.46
